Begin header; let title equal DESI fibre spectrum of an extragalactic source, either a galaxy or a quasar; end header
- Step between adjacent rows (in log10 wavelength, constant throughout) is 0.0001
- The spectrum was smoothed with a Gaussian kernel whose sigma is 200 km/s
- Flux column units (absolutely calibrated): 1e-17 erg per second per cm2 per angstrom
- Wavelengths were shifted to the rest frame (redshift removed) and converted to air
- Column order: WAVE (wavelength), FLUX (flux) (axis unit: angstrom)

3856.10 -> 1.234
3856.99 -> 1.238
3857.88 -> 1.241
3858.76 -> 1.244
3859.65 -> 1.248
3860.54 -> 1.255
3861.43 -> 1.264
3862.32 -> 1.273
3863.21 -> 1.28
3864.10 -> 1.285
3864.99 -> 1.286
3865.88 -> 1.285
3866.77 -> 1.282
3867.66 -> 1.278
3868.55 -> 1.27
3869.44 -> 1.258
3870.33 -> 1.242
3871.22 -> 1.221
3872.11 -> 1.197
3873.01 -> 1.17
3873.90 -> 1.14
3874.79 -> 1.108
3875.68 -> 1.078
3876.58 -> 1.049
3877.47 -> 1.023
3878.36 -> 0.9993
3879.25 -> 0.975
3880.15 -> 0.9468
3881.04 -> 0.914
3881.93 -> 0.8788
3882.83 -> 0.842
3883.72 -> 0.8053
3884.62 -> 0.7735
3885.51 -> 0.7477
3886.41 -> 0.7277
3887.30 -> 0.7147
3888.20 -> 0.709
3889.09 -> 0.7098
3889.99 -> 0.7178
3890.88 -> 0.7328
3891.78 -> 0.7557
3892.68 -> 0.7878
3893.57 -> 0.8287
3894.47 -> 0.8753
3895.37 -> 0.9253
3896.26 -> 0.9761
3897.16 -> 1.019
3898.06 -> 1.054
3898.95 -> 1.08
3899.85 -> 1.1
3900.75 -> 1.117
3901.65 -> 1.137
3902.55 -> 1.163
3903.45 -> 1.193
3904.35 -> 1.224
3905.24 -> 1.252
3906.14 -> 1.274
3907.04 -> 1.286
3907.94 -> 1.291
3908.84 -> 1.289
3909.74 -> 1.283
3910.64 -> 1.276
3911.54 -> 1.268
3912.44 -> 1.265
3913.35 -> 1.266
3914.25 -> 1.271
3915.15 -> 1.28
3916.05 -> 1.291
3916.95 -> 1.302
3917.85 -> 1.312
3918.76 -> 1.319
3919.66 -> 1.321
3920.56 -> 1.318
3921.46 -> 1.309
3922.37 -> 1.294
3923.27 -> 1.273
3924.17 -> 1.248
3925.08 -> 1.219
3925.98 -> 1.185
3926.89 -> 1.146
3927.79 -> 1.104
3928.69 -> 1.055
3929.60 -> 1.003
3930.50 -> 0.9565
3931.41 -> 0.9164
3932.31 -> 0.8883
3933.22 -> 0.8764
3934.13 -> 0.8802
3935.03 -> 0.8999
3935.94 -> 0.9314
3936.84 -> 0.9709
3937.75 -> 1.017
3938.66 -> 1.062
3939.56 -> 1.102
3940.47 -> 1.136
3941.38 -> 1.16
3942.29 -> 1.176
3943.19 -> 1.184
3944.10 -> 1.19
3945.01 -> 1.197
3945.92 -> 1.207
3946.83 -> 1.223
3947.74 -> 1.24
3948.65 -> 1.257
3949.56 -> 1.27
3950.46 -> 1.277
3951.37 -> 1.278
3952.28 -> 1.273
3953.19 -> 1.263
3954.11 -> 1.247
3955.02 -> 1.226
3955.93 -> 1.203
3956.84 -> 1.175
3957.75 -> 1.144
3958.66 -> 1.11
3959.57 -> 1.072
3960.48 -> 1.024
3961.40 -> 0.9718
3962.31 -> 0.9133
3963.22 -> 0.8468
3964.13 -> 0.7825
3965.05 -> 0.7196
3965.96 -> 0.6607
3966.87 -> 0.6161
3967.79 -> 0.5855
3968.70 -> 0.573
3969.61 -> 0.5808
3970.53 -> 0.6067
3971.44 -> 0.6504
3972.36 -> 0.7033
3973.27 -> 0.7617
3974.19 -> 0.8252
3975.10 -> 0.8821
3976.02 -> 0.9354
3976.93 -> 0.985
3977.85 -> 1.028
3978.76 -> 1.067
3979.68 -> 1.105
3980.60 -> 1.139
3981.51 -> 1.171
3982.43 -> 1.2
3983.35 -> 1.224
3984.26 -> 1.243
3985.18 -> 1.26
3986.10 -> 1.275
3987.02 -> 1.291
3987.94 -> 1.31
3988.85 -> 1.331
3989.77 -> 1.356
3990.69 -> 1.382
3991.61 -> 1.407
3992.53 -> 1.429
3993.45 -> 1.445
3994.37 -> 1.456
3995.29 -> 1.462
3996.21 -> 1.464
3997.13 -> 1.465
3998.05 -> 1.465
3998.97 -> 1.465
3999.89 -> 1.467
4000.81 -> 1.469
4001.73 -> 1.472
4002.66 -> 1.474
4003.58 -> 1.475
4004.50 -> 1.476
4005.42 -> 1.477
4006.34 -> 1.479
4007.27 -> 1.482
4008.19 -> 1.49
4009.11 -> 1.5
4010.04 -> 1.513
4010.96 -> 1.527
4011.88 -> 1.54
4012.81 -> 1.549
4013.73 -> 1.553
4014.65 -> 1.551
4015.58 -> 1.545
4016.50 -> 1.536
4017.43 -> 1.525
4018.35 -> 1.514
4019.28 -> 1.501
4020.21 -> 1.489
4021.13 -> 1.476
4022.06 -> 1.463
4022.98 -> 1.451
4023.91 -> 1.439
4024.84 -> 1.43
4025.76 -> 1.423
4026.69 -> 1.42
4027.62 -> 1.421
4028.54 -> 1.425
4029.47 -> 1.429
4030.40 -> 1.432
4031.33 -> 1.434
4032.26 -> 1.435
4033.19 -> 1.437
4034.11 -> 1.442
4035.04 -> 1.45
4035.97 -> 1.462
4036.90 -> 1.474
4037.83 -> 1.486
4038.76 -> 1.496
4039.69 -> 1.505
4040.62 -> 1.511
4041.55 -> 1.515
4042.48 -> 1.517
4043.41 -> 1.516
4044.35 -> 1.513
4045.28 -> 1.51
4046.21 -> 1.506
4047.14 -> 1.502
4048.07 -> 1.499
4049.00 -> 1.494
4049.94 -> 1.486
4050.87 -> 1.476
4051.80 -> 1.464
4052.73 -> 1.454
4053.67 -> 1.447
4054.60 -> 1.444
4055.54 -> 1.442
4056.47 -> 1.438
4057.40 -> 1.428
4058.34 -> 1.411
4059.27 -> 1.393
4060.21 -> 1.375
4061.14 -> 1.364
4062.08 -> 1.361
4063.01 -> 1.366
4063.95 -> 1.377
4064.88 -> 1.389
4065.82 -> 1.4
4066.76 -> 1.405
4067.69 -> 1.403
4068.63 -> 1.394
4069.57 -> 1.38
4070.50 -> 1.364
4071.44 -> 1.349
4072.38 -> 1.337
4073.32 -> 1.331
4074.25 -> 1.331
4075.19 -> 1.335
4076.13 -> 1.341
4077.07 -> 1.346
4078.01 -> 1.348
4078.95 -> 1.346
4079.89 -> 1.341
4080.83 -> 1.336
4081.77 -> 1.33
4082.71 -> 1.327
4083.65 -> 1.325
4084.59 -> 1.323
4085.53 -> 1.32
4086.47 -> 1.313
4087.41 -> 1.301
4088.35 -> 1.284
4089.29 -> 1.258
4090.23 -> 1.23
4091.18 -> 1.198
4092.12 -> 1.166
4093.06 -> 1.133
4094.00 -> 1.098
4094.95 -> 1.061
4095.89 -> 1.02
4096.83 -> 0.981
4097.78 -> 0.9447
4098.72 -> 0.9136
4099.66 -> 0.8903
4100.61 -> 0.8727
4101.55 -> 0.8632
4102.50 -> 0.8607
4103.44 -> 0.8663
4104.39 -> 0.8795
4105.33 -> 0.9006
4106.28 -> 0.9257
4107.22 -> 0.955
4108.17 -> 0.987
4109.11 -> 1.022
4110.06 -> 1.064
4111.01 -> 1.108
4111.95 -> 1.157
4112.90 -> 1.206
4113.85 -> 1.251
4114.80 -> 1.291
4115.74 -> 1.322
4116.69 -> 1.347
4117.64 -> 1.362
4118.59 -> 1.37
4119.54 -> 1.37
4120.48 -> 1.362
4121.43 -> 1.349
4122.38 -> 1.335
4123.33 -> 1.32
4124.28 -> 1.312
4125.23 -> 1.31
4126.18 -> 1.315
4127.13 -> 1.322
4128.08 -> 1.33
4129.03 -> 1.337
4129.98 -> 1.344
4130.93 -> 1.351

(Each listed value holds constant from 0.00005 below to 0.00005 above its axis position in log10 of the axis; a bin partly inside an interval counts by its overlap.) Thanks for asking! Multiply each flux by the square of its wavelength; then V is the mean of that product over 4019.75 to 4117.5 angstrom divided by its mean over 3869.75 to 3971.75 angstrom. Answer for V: 1.3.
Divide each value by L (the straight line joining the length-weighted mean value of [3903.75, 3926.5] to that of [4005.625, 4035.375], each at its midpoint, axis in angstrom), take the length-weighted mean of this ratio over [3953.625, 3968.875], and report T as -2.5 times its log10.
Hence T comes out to 0.40 mag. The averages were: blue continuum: 1.28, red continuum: 1.48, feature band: 0.94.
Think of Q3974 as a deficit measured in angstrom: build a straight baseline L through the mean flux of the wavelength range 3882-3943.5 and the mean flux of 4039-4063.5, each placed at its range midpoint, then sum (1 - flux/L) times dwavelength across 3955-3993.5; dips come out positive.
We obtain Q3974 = 6.9 angstrom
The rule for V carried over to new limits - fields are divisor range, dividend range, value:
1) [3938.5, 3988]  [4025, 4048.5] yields 1.46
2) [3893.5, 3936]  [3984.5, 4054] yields 1.34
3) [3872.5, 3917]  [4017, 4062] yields 1.52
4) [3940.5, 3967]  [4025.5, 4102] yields 1.29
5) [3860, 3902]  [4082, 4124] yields 1.26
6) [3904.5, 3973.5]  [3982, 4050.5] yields 1.38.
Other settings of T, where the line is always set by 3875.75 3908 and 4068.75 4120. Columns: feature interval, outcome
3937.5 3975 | 0.02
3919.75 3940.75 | -0.08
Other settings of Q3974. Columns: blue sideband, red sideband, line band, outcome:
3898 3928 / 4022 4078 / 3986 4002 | -0.7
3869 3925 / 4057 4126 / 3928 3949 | 1.0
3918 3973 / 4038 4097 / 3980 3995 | -1.9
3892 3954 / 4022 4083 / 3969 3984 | 4.0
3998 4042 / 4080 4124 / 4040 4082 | -3.1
